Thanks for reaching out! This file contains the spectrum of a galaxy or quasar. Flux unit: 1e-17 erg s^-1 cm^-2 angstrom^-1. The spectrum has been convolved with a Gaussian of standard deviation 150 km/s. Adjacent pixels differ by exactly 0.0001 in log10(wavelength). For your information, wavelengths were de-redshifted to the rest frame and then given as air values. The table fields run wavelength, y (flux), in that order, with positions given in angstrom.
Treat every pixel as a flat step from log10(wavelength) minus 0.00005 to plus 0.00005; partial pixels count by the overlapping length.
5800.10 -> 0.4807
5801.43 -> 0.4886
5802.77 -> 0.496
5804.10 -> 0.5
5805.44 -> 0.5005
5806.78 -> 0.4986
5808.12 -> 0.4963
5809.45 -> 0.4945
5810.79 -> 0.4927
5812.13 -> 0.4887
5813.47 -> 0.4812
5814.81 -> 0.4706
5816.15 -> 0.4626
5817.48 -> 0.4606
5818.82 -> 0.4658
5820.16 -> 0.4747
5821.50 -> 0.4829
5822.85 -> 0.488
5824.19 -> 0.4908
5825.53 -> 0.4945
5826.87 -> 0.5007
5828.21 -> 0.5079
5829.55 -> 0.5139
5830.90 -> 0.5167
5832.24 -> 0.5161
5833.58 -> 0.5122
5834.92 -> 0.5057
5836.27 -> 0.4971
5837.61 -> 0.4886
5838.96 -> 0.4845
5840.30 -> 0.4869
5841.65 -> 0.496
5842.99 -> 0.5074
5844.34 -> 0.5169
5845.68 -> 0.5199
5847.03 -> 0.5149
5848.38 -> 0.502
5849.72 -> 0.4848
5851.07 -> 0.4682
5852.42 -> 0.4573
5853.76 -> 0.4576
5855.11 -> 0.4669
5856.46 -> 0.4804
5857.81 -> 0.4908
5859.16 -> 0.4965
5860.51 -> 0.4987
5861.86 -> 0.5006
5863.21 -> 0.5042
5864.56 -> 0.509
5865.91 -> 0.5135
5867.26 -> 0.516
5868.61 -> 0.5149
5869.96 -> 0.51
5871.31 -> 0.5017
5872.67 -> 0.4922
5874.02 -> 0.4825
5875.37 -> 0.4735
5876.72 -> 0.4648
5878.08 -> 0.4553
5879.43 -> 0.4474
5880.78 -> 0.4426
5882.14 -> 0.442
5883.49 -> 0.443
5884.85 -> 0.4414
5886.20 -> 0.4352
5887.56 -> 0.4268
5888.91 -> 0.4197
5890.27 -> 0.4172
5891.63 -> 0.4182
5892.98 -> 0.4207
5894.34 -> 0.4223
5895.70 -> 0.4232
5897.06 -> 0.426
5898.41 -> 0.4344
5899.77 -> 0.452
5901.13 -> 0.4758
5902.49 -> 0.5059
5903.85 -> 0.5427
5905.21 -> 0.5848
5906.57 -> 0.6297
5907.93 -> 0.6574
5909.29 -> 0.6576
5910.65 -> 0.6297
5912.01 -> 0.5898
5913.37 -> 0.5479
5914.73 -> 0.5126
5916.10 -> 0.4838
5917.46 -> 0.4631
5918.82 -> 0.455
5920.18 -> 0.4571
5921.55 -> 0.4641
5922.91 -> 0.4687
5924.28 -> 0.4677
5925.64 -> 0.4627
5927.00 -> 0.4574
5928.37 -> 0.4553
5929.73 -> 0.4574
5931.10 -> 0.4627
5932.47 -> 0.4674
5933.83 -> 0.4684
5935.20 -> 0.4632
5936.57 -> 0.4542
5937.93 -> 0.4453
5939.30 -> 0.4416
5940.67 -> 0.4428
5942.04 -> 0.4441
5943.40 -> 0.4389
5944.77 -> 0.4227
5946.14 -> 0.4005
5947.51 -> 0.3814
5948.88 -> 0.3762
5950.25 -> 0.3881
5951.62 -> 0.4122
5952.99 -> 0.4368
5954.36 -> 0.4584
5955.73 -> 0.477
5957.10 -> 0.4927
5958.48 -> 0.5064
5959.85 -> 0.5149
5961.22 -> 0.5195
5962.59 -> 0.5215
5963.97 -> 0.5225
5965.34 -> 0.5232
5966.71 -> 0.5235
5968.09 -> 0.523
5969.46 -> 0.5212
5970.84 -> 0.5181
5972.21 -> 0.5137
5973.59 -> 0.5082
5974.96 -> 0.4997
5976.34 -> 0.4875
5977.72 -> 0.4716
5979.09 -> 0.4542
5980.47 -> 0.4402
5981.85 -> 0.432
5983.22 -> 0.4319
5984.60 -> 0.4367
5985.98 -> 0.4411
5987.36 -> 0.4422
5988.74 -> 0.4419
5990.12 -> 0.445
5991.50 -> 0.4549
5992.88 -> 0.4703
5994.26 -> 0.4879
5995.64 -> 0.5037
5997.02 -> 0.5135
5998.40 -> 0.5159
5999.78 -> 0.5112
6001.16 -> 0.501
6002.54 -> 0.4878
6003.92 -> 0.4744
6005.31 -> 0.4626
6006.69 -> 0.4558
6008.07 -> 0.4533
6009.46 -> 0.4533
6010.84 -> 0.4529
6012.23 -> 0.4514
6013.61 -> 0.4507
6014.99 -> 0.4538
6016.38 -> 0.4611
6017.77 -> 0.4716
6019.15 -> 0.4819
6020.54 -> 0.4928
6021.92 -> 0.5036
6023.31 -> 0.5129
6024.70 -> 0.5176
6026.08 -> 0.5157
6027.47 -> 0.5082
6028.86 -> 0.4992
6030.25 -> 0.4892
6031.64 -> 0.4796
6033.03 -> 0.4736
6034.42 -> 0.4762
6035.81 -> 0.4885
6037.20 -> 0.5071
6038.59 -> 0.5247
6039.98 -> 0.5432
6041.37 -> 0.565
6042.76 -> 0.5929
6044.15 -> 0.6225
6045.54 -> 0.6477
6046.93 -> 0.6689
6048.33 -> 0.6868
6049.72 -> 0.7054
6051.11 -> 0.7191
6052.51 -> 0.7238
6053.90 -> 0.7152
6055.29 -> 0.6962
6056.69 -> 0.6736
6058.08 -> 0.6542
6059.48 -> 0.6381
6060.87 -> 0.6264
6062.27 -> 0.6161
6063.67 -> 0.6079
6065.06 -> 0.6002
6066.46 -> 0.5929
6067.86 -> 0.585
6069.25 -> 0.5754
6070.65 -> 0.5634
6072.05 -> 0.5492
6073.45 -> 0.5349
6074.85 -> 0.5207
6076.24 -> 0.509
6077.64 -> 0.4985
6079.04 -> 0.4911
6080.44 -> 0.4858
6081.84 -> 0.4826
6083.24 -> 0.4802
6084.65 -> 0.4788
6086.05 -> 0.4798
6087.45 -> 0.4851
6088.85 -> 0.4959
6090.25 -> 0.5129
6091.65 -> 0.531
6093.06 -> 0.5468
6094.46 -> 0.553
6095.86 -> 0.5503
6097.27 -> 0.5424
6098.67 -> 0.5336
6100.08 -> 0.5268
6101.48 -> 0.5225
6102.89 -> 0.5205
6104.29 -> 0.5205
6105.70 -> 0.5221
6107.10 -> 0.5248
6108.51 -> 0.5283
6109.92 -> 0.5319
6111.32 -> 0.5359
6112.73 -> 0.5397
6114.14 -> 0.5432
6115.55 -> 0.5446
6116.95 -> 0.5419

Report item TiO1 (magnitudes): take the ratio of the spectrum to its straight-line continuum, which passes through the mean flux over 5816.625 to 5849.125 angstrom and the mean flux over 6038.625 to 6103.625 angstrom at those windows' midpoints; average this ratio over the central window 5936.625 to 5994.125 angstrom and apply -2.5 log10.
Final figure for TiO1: 0.165 mag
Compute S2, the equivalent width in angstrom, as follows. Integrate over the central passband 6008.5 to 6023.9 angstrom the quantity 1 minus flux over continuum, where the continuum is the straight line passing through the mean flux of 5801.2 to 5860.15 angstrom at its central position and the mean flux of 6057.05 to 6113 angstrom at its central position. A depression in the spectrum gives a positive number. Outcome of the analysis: 1.6 angstrom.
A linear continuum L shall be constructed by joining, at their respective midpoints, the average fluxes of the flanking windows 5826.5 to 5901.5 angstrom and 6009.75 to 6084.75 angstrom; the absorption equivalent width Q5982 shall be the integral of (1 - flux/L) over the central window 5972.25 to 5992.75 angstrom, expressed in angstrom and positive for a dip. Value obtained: 2.64 angstrom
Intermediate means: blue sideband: 0.477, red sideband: 0.553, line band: 0.458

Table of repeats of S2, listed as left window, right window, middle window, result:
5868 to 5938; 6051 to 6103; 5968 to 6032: 5.83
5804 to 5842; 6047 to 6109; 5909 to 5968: 5.75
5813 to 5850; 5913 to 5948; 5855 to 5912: -1.72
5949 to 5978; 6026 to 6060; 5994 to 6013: 2.17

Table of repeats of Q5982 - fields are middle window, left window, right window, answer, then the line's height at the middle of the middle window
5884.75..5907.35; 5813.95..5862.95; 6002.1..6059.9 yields 1.9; 0.507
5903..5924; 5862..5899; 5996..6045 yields -3.3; 0.469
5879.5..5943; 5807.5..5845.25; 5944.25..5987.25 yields 0.2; 0.479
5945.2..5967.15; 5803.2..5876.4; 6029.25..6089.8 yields 2.9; 0.534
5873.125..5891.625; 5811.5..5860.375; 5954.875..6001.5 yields 1.7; 0.489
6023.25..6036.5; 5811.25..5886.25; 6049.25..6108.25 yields 1.2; 0.547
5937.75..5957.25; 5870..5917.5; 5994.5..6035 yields 2.3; 0.486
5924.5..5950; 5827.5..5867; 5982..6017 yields 2.0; 0.479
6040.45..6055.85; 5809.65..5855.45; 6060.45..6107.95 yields -4.0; 0.527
